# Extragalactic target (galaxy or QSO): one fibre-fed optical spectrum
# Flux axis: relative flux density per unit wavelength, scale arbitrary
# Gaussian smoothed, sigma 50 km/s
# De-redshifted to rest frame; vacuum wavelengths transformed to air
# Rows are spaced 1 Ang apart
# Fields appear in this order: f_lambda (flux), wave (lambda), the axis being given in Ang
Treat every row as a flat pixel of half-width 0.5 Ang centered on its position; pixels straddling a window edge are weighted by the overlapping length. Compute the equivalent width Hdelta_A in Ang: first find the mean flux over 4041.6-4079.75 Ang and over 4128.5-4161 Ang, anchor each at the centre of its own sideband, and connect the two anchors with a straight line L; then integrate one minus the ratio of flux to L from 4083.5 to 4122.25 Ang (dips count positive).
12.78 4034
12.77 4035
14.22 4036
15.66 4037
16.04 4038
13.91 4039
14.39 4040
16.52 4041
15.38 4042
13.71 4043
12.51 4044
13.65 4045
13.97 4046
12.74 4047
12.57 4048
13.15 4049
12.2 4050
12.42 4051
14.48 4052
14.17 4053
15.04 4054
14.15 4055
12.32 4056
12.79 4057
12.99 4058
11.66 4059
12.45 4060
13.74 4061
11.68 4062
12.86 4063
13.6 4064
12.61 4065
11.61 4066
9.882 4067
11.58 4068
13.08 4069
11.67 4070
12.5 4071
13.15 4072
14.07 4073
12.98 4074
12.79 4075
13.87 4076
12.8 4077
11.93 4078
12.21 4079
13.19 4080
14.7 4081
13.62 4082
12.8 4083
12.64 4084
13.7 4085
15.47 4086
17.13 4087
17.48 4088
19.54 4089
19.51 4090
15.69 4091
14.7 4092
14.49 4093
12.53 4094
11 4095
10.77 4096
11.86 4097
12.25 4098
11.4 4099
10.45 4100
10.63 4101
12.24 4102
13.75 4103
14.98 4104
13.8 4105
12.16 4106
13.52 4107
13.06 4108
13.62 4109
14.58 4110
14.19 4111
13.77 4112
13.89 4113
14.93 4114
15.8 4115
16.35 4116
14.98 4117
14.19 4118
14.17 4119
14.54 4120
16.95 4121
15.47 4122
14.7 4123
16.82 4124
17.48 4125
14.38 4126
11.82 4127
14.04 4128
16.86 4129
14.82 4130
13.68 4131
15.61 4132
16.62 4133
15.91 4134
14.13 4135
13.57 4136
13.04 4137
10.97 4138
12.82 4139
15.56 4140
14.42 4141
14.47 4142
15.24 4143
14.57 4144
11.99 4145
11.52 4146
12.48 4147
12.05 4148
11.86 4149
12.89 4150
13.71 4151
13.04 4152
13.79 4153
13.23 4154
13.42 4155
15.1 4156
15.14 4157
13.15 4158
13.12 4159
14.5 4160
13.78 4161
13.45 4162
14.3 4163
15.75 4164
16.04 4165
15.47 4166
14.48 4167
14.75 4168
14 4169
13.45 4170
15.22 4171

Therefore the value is -2.2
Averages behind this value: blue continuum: 12.9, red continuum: 13.9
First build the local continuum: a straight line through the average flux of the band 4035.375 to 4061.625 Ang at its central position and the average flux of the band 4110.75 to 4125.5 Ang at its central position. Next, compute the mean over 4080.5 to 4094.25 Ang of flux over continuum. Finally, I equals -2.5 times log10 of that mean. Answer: -0.06 mag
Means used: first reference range 13.7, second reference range 15.2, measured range 15.3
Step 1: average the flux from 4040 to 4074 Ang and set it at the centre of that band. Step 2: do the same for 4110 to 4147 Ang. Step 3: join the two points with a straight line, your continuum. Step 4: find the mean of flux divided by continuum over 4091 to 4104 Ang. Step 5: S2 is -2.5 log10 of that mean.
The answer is 0.12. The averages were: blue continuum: 13.1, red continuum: 14.5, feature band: 12.4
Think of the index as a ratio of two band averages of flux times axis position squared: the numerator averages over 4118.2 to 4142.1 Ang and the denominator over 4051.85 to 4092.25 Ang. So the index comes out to 1.1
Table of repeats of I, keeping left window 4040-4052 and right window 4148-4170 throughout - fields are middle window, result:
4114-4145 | -0.066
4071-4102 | 0.011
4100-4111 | 0.053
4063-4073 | 0.114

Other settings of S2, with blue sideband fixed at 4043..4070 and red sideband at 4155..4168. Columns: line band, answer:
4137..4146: 0.05 mag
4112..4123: -0.09 mag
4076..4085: 0.01 mag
